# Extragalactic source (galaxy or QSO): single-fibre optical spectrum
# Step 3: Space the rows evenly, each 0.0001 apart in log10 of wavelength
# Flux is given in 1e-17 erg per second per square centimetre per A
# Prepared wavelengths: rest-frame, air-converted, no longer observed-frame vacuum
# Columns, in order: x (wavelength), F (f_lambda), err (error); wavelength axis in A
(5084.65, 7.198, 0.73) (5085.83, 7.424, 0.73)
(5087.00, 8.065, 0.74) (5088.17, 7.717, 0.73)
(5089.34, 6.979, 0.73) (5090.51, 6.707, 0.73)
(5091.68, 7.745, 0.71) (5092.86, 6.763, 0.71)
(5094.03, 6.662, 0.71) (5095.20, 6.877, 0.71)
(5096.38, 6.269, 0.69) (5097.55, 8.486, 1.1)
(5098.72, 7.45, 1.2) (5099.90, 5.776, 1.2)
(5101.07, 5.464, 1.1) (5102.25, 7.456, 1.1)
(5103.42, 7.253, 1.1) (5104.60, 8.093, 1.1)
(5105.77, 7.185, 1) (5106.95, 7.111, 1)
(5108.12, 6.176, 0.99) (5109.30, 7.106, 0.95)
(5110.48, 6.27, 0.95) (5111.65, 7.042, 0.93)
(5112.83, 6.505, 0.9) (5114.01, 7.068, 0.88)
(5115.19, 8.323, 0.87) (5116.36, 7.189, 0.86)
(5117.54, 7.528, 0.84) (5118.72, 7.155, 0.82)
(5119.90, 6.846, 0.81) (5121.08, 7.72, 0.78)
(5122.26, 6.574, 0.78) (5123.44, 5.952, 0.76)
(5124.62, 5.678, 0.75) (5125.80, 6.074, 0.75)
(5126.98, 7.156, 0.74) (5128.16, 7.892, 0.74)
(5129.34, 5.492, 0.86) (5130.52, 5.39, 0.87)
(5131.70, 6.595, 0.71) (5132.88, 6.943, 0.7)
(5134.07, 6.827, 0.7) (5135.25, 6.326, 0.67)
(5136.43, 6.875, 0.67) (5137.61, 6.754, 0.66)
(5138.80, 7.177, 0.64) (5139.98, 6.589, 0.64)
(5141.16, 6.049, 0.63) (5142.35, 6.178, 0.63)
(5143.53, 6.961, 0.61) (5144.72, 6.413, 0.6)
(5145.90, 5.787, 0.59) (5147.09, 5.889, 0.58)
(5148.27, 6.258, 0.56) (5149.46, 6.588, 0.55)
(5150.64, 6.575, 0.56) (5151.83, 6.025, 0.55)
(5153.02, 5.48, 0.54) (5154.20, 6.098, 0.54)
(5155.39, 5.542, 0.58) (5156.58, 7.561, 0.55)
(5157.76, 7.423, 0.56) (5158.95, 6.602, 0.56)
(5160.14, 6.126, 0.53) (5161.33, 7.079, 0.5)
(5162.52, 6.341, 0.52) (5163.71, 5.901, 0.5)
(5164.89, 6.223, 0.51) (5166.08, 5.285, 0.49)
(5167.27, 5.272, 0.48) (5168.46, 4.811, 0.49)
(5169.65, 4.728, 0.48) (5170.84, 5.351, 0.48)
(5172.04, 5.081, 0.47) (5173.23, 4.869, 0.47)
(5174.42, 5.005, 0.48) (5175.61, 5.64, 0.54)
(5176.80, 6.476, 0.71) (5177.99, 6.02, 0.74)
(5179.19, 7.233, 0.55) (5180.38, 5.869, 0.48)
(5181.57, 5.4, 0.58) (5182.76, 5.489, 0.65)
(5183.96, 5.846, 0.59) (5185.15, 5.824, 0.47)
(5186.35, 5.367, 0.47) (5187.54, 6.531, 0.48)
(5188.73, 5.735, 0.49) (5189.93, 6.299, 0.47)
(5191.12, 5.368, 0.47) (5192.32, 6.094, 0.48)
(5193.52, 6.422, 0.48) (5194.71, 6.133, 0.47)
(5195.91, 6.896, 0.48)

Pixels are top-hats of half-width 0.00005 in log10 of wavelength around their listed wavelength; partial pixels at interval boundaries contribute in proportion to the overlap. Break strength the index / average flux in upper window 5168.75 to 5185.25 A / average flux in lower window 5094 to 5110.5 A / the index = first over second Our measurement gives 0.81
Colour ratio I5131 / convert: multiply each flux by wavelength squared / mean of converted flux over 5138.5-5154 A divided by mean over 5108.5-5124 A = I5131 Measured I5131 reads 0.91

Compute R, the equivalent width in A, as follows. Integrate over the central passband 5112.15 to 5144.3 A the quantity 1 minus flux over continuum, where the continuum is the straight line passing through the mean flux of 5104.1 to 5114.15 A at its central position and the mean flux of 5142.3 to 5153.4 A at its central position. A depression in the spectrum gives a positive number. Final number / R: -0.70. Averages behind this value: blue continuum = 6.94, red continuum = 6.23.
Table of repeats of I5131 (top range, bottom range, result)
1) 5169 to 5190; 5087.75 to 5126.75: 0.84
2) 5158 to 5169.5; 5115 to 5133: 0.90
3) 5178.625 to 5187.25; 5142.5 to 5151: 0.94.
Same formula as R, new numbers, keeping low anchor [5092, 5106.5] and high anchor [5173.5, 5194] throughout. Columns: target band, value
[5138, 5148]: 0.1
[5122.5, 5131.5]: 0.5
